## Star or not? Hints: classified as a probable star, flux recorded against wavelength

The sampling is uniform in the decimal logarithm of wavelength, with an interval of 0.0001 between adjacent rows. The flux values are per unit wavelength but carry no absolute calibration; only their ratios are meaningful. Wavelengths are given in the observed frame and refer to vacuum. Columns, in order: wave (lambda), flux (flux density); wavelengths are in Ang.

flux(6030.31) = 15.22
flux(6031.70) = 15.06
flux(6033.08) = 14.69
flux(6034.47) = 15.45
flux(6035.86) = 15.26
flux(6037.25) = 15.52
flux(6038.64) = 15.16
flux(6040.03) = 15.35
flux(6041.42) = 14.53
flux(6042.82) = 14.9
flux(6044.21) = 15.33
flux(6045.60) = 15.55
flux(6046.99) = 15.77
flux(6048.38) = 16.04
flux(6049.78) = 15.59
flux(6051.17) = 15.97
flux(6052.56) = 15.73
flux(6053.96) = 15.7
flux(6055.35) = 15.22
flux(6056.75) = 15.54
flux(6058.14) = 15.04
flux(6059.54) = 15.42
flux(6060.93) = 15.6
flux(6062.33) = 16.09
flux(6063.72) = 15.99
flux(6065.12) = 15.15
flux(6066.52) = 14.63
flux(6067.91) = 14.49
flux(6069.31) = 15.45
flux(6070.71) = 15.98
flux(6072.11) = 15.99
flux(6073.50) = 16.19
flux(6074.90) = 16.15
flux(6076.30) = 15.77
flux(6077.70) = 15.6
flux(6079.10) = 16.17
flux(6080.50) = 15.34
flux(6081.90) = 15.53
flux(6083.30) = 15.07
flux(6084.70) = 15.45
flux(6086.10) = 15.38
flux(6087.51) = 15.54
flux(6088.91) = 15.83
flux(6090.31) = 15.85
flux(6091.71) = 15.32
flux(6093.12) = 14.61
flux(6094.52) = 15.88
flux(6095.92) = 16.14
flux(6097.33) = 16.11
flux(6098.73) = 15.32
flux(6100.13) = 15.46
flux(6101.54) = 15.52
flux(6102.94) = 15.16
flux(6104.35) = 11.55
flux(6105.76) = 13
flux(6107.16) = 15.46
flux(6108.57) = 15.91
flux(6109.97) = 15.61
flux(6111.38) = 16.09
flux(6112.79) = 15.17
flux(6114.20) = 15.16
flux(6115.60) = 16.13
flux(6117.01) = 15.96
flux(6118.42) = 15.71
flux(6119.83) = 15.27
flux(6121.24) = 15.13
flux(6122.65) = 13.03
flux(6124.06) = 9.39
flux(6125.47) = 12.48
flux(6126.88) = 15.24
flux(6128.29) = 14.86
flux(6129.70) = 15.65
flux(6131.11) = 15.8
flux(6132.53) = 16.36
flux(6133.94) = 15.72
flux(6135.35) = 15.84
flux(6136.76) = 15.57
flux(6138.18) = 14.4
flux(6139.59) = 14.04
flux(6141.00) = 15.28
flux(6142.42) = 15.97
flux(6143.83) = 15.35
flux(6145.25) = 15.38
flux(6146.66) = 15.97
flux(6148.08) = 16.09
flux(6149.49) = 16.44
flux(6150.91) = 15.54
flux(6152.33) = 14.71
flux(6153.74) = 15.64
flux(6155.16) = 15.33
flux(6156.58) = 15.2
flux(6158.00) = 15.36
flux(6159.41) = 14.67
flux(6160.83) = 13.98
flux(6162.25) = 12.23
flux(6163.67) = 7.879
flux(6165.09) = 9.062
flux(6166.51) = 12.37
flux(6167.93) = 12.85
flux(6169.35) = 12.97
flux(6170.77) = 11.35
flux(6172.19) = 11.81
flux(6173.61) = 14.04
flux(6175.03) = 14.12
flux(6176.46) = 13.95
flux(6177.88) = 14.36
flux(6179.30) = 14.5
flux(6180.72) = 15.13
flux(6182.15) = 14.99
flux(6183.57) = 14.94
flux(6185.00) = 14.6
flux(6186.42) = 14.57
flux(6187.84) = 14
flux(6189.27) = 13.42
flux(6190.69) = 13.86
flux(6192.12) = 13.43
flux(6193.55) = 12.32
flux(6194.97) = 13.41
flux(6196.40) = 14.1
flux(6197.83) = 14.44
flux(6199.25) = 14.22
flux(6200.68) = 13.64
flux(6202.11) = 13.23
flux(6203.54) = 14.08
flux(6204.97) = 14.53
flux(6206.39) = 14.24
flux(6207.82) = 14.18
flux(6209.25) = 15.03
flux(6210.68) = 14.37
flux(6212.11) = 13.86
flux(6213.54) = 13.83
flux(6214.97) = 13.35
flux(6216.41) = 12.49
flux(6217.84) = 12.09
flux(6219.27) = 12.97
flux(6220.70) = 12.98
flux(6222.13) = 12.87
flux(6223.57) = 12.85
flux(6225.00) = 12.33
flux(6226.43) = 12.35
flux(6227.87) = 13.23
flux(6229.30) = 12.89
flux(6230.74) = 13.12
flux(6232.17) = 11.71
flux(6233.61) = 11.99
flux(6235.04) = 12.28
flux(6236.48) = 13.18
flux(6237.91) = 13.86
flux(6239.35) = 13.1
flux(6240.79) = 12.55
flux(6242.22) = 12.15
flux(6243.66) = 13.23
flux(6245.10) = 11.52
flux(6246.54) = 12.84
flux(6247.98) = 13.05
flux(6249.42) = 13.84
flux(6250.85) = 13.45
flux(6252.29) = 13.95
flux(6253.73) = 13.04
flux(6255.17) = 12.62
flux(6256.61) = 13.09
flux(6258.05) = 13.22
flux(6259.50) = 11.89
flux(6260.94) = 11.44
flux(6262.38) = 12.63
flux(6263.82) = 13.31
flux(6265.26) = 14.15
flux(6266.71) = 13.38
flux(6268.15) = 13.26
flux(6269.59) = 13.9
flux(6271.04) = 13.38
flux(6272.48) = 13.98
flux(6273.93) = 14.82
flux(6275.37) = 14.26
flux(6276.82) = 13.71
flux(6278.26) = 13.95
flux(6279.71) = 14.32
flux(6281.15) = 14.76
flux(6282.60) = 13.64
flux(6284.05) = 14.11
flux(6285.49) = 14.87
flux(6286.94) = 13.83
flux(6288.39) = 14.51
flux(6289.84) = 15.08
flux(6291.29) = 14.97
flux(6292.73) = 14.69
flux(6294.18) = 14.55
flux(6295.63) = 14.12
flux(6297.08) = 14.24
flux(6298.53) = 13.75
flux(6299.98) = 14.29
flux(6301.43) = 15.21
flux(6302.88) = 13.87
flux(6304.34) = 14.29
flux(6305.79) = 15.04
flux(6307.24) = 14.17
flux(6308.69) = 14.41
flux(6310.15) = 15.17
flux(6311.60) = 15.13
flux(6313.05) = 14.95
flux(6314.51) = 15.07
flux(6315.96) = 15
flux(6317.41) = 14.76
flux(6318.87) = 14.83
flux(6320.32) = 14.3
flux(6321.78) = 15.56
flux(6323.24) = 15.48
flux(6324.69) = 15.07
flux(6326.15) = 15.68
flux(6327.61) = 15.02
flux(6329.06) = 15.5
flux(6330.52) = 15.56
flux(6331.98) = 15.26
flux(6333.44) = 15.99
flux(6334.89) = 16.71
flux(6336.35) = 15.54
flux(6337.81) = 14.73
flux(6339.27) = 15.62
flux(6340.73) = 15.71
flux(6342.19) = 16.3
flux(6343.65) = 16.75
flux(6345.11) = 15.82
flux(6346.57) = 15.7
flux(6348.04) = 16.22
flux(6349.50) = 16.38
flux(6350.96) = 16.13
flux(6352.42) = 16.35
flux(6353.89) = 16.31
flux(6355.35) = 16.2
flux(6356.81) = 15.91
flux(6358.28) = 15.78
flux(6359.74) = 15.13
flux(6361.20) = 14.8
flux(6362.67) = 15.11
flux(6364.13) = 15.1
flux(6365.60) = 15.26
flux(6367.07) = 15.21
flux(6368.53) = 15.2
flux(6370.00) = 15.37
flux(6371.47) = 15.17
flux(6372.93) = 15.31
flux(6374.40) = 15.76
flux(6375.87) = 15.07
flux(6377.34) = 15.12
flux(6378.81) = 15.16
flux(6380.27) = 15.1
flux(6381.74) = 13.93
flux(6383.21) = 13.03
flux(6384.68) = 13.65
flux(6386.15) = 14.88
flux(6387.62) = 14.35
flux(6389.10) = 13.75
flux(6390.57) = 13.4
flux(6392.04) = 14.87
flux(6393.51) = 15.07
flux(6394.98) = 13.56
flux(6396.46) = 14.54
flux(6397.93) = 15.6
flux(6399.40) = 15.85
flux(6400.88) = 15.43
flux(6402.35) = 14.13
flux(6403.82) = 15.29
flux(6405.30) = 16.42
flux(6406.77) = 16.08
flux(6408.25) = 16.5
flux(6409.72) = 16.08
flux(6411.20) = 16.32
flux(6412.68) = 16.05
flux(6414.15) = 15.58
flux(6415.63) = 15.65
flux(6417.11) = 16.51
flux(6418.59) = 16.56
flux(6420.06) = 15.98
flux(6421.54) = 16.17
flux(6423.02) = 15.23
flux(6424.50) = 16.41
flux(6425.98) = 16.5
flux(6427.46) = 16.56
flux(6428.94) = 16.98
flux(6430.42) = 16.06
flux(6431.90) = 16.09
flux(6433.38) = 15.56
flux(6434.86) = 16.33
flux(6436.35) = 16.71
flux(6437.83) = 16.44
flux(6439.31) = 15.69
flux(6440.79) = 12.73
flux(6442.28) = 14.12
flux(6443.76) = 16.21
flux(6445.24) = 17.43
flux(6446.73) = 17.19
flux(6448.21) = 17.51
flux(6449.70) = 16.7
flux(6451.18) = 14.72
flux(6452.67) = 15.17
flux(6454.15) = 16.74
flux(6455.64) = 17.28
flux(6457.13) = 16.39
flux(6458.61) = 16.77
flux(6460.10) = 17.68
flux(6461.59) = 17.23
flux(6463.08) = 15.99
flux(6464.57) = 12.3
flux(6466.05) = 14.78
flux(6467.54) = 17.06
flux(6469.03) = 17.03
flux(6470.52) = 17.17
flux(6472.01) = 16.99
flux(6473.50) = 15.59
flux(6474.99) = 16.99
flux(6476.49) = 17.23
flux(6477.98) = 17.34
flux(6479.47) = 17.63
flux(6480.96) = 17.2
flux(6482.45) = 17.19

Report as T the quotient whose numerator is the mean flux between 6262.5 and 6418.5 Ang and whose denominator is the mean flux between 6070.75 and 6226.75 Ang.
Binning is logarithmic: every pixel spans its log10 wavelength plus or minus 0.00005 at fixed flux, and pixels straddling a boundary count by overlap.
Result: 1.04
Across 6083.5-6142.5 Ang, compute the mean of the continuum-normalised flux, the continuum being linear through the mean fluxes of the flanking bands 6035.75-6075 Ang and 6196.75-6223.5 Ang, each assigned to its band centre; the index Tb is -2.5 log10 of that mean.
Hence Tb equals -0.02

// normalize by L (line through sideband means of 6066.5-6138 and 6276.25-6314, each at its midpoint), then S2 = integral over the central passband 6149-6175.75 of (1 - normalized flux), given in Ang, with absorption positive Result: 2.8 Ang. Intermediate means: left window 15.2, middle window 13.4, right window 14.5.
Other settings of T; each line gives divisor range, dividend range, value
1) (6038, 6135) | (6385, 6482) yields 1.04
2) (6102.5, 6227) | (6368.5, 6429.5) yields 1.08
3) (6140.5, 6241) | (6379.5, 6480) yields 1.15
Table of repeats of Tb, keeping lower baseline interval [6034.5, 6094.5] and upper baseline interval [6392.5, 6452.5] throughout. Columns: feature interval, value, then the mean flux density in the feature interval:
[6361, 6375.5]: 0.04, 15.2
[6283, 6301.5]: 0.09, 14.4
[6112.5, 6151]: 0.03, 15.1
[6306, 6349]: 0.03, 15.4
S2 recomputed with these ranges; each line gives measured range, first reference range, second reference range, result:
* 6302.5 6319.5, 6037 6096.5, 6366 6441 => 0.8 Ang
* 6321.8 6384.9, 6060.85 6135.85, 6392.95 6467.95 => 1.2 Ang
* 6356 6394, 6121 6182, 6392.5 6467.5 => 1.7 Ang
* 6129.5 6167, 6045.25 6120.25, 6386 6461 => 2.1 Ang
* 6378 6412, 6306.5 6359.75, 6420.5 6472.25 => 2.1 Ang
